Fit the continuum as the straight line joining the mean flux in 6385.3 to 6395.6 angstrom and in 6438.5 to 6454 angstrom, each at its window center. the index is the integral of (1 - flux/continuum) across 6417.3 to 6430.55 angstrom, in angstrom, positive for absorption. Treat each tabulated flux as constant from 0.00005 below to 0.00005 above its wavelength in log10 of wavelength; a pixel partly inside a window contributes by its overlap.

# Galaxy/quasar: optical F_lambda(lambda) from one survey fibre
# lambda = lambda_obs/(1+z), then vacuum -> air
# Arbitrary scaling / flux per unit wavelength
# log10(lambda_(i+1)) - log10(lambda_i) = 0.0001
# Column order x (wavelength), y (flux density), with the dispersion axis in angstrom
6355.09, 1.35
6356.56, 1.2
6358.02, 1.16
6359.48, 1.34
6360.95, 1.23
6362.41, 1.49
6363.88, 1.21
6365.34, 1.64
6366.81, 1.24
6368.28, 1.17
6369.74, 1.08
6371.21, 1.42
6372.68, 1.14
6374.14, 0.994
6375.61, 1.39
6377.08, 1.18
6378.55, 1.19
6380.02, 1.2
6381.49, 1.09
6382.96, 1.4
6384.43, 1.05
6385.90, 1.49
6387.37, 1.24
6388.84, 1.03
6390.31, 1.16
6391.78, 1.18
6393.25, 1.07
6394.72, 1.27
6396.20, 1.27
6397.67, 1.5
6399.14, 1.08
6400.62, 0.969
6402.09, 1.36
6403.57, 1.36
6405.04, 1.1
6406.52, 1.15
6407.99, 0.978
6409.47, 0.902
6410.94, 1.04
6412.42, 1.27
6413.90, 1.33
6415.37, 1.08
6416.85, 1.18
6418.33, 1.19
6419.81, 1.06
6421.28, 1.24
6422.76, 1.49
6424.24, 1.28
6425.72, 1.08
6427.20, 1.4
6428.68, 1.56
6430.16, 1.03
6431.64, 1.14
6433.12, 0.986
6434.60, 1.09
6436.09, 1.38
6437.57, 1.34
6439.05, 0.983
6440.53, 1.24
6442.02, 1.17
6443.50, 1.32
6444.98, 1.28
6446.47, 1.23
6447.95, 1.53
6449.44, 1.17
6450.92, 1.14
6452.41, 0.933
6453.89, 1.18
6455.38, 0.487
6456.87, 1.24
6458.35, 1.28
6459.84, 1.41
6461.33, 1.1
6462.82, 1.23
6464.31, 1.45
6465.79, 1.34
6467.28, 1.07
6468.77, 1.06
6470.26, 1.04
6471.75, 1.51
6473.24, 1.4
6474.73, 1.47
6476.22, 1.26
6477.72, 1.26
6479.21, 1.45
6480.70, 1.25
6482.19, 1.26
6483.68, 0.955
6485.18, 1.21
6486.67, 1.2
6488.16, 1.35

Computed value -0.7 angstrom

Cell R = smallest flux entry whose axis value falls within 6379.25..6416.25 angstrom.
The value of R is 0.902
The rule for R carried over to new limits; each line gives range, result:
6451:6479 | 0.487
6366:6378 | 0.994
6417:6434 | 0.986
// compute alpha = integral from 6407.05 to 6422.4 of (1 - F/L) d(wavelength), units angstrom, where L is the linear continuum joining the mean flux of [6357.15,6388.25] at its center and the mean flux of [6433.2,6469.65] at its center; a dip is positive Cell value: 1.0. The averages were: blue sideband 1.25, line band 1.14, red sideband 1.19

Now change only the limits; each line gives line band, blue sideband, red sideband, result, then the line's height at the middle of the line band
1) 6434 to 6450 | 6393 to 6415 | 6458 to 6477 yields -0.2 angstrom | 1.24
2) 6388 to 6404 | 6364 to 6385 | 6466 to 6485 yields 0.4 angstrom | 1.23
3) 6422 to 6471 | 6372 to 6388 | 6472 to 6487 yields 2.2 angstrom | 1.26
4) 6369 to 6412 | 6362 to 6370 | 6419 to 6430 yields 3.9 angstrom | 1.3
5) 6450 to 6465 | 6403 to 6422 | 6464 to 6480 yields 1.4 angstrom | 1.26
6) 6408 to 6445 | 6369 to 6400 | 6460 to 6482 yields 1.4 angstrom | 1.24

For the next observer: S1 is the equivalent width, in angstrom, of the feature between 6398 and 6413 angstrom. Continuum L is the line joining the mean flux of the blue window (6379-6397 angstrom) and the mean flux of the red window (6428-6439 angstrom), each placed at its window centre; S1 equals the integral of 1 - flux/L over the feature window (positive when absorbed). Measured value 0.9 angstrom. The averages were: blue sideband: 1.21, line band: 1.13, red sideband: 1.2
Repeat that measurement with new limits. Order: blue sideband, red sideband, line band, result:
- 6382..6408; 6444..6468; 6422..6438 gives -0.68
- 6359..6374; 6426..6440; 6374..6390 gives 0.69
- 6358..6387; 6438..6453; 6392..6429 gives 0.78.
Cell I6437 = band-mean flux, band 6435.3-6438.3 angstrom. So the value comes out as 1.35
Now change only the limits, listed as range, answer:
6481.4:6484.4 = 1.11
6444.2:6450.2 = 1.3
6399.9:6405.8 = 1.2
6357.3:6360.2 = 1.25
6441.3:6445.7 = 1.26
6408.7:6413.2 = 1.07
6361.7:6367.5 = 1.39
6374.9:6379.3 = 1.25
